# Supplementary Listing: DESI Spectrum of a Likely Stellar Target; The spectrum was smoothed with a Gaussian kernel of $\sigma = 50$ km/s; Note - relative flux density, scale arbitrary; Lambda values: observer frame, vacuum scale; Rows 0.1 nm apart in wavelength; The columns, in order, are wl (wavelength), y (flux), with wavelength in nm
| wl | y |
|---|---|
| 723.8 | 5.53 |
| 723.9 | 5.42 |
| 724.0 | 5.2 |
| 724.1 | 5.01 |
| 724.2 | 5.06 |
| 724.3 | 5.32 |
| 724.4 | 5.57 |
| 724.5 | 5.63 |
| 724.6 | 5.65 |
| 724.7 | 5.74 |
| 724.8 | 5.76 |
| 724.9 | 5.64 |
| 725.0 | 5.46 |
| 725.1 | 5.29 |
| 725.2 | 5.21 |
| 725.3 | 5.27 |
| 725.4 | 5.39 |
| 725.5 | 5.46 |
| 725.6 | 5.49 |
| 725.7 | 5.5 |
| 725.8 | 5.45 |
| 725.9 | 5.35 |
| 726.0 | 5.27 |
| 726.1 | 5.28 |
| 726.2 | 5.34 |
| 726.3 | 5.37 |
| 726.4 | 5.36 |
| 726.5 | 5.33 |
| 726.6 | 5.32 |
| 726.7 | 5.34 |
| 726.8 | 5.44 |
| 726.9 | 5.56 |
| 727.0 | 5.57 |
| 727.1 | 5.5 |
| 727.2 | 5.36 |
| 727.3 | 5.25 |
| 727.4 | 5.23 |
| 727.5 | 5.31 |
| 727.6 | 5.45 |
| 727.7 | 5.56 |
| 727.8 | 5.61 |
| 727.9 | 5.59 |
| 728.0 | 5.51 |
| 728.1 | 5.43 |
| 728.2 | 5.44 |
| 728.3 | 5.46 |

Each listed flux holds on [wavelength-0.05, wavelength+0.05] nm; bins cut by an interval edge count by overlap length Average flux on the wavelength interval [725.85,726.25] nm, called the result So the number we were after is 5.31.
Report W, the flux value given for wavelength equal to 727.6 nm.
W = 5.45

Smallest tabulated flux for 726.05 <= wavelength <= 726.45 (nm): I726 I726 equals 5.28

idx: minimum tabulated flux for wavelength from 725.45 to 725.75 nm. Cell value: 5.46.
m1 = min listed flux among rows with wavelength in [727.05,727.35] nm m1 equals 5.25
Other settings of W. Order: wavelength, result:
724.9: 5.64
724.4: 5.57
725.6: 5.49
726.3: 5.37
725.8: 5.45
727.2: 5.36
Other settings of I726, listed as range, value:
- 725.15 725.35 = 5.21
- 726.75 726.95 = 5.44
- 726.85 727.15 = 5.5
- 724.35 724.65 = 5.57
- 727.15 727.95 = 5.23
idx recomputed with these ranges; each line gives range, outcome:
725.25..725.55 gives 5.27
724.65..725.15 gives 5.29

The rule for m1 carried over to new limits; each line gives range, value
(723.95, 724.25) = 5.01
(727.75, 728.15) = 5.43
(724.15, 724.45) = 5.06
